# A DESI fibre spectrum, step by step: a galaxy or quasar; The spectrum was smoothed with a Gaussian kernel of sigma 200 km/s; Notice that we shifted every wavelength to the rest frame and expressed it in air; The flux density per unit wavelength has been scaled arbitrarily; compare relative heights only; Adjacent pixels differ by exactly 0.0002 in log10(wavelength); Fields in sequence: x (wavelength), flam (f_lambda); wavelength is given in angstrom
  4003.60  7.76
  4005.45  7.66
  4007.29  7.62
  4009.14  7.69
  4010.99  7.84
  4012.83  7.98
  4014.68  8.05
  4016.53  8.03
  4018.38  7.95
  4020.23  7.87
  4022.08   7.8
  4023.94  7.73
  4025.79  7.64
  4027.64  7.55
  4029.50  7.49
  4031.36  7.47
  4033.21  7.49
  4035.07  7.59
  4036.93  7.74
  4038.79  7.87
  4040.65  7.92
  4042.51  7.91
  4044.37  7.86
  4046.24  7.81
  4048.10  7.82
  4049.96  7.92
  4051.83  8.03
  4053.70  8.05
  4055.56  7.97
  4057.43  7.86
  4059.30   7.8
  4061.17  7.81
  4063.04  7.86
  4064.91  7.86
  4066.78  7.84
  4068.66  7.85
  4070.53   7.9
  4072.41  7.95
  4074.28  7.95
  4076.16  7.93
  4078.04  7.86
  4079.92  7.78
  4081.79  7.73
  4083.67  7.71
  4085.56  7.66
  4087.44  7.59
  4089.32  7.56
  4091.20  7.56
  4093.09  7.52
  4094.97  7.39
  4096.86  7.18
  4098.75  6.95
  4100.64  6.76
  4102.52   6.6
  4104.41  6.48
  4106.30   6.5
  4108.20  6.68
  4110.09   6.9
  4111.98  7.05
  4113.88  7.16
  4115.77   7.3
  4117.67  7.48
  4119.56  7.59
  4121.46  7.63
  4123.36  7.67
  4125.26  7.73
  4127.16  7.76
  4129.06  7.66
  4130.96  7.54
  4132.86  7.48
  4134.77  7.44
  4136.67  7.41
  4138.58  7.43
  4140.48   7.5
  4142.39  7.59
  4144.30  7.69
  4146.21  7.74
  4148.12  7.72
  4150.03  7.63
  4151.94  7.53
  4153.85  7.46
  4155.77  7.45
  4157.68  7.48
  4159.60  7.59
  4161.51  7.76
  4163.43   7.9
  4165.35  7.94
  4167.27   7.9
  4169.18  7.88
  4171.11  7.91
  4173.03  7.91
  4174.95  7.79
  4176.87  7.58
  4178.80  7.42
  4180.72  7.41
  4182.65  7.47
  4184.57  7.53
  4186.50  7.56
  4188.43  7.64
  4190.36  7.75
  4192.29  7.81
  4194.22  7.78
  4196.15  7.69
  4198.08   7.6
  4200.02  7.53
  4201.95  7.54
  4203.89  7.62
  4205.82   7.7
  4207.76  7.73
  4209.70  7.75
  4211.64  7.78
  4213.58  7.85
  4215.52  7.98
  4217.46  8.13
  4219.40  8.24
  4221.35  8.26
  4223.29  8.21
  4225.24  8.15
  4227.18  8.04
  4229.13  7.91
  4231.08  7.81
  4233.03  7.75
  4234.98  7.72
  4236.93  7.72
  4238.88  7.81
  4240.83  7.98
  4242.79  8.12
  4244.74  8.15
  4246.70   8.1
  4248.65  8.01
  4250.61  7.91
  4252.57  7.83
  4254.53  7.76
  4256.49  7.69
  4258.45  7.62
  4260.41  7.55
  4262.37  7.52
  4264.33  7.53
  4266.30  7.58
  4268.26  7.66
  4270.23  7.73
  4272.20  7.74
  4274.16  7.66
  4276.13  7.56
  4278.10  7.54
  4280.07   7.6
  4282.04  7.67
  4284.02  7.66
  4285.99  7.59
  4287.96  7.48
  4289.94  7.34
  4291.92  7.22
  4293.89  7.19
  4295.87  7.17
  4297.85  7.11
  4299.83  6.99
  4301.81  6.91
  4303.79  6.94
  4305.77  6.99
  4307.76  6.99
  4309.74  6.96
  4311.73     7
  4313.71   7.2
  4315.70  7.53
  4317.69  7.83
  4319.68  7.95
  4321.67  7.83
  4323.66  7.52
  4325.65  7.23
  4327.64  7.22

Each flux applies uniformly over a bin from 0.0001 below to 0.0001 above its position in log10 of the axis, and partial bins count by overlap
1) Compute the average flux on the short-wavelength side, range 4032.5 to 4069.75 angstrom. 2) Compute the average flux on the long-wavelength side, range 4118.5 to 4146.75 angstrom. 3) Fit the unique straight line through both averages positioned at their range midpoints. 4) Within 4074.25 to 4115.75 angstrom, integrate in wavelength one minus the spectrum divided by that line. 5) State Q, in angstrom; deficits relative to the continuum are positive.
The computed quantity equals 2.3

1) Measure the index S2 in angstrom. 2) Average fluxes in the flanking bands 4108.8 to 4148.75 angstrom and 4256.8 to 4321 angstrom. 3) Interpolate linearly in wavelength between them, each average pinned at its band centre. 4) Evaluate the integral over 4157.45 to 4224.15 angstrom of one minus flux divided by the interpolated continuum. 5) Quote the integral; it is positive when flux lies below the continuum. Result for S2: -2.7 angstrom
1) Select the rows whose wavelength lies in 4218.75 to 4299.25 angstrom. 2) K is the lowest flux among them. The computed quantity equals 7.11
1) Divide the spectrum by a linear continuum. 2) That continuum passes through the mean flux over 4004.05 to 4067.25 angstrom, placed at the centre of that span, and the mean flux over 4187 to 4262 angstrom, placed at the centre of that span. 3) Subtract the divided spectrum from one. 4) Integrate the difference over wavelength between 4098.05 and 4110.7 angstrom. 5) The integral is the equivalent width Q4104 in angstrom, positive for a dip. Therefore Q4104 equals 1.8 angstrom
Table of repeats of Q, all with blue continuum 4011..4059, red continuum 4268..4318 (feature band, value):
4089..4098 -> 0.3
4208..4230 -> -1.6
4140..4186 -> -0.5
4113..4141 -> 0.5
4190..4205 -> -0.3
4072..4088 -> -0.1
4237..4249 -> -0.9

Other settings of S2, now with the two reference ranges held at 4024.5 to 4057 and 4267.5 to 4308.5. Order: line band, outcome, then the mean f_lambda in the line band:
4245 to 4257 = -0.77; 7.9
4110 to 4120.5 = 0.52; 7.28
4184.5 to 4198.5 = -0.29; 7.68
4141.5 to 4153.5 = -0.07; 7.64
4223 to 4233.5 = -0.71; 7.97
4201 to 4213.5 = -0.33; 7.7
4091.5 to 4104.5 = 1.08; 7.04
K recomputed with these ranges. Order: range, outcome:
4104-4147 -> 6.48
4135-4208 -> 7.41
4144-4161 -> 7.45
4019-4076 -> 7.47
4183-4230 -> 7.53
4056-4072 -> 7.8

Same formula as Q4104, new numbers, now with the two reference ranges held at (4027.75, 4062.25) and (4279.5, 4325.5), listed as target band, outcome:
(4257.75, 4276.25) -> -0.6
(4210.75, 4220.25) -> -0.6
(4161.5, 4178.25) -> -0.6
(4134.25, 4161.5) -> 0.2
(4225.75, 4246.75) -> -1.3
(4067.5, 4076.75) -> -0.2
